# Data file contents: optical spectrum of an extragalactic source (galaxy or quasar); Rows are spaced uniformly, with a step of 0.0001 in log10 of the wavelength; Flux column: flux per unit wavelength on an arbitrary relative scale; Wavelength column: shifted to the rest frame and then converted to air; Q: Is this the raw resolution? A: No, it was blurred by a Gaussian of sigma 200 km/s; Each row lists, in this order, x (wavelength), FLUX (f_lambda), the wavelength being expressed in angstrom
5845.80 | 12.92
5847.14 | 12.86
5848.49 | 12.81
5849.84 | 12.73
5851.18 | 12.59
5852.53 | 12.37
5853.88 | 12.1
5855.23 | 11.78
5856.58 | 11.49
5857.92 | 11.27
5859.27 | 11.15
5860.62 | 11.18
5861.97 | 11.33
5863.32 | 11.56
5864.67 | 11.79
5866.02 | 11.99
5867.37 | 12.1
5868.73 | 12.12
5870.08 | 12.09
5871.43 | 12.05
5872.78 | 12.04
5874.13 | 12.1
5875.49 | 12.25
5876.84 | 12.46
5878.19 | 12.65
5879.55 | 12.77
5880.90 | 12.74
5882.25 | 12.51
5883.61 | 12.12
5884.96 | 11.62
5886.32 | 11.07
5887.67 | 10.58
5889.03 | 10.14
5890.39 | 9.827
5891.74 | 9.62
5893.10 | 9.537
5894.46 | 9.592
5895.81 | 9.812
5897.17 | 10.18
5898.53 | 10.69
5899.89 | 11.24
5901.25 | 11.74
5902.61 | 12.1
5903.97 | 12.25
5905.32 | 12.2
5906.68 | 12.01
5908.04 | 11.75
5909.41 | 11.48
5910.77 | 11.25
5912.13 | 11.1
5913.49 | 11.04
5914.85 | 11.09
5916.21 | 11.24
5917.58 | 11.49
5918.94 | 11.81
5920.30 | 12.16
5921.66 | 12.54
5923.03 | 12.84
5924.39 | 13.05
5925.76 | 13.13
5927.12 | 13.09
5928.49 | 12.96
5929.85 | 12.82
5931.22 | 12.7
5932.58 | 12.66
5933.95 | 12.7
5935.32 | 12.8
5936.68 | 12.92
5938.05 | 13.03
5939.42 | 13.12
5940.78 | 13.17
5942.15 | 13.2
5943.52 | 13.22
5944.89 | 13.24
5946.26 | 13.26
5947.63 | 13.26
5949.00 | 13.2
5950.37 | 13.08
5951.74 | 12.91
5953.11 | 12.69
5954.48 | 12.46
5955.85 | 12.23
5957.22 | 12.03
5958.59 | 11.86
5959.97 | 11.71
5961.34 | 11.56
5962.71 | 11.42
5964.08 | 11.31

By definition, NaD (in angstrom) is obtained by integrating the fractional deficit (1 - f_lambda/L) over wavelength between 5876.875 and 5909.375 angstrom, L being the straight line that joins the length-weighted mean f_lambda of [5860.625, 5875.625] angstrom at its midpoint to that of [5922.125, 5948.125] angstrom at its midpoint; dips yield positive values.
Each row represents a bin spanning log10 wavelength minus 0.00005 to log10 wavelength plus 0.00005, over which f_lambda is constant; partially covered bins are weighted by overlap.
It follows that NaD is 2.7 angstrom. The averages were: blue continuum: 11.9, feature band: 11.3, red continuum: 13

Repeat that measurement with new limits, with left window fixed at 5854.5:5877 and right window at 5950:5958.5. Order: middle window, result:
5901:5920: 0.8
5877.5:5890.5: 0.3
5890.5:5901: 1.6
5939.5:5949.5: -0.6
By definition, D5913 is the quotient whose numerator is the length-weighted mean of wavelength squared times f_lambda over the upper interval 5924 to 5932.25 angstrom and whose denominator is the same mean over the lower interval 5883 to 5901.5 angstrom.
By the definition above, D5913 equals 1.2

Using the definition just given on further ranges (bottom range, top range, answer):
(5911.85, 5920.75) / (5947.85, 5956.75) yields 1.13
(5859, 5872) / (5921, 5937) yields 1.12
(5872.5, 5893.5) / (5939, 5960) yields 1.14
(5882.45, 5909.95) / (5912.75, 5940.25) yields 1.14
